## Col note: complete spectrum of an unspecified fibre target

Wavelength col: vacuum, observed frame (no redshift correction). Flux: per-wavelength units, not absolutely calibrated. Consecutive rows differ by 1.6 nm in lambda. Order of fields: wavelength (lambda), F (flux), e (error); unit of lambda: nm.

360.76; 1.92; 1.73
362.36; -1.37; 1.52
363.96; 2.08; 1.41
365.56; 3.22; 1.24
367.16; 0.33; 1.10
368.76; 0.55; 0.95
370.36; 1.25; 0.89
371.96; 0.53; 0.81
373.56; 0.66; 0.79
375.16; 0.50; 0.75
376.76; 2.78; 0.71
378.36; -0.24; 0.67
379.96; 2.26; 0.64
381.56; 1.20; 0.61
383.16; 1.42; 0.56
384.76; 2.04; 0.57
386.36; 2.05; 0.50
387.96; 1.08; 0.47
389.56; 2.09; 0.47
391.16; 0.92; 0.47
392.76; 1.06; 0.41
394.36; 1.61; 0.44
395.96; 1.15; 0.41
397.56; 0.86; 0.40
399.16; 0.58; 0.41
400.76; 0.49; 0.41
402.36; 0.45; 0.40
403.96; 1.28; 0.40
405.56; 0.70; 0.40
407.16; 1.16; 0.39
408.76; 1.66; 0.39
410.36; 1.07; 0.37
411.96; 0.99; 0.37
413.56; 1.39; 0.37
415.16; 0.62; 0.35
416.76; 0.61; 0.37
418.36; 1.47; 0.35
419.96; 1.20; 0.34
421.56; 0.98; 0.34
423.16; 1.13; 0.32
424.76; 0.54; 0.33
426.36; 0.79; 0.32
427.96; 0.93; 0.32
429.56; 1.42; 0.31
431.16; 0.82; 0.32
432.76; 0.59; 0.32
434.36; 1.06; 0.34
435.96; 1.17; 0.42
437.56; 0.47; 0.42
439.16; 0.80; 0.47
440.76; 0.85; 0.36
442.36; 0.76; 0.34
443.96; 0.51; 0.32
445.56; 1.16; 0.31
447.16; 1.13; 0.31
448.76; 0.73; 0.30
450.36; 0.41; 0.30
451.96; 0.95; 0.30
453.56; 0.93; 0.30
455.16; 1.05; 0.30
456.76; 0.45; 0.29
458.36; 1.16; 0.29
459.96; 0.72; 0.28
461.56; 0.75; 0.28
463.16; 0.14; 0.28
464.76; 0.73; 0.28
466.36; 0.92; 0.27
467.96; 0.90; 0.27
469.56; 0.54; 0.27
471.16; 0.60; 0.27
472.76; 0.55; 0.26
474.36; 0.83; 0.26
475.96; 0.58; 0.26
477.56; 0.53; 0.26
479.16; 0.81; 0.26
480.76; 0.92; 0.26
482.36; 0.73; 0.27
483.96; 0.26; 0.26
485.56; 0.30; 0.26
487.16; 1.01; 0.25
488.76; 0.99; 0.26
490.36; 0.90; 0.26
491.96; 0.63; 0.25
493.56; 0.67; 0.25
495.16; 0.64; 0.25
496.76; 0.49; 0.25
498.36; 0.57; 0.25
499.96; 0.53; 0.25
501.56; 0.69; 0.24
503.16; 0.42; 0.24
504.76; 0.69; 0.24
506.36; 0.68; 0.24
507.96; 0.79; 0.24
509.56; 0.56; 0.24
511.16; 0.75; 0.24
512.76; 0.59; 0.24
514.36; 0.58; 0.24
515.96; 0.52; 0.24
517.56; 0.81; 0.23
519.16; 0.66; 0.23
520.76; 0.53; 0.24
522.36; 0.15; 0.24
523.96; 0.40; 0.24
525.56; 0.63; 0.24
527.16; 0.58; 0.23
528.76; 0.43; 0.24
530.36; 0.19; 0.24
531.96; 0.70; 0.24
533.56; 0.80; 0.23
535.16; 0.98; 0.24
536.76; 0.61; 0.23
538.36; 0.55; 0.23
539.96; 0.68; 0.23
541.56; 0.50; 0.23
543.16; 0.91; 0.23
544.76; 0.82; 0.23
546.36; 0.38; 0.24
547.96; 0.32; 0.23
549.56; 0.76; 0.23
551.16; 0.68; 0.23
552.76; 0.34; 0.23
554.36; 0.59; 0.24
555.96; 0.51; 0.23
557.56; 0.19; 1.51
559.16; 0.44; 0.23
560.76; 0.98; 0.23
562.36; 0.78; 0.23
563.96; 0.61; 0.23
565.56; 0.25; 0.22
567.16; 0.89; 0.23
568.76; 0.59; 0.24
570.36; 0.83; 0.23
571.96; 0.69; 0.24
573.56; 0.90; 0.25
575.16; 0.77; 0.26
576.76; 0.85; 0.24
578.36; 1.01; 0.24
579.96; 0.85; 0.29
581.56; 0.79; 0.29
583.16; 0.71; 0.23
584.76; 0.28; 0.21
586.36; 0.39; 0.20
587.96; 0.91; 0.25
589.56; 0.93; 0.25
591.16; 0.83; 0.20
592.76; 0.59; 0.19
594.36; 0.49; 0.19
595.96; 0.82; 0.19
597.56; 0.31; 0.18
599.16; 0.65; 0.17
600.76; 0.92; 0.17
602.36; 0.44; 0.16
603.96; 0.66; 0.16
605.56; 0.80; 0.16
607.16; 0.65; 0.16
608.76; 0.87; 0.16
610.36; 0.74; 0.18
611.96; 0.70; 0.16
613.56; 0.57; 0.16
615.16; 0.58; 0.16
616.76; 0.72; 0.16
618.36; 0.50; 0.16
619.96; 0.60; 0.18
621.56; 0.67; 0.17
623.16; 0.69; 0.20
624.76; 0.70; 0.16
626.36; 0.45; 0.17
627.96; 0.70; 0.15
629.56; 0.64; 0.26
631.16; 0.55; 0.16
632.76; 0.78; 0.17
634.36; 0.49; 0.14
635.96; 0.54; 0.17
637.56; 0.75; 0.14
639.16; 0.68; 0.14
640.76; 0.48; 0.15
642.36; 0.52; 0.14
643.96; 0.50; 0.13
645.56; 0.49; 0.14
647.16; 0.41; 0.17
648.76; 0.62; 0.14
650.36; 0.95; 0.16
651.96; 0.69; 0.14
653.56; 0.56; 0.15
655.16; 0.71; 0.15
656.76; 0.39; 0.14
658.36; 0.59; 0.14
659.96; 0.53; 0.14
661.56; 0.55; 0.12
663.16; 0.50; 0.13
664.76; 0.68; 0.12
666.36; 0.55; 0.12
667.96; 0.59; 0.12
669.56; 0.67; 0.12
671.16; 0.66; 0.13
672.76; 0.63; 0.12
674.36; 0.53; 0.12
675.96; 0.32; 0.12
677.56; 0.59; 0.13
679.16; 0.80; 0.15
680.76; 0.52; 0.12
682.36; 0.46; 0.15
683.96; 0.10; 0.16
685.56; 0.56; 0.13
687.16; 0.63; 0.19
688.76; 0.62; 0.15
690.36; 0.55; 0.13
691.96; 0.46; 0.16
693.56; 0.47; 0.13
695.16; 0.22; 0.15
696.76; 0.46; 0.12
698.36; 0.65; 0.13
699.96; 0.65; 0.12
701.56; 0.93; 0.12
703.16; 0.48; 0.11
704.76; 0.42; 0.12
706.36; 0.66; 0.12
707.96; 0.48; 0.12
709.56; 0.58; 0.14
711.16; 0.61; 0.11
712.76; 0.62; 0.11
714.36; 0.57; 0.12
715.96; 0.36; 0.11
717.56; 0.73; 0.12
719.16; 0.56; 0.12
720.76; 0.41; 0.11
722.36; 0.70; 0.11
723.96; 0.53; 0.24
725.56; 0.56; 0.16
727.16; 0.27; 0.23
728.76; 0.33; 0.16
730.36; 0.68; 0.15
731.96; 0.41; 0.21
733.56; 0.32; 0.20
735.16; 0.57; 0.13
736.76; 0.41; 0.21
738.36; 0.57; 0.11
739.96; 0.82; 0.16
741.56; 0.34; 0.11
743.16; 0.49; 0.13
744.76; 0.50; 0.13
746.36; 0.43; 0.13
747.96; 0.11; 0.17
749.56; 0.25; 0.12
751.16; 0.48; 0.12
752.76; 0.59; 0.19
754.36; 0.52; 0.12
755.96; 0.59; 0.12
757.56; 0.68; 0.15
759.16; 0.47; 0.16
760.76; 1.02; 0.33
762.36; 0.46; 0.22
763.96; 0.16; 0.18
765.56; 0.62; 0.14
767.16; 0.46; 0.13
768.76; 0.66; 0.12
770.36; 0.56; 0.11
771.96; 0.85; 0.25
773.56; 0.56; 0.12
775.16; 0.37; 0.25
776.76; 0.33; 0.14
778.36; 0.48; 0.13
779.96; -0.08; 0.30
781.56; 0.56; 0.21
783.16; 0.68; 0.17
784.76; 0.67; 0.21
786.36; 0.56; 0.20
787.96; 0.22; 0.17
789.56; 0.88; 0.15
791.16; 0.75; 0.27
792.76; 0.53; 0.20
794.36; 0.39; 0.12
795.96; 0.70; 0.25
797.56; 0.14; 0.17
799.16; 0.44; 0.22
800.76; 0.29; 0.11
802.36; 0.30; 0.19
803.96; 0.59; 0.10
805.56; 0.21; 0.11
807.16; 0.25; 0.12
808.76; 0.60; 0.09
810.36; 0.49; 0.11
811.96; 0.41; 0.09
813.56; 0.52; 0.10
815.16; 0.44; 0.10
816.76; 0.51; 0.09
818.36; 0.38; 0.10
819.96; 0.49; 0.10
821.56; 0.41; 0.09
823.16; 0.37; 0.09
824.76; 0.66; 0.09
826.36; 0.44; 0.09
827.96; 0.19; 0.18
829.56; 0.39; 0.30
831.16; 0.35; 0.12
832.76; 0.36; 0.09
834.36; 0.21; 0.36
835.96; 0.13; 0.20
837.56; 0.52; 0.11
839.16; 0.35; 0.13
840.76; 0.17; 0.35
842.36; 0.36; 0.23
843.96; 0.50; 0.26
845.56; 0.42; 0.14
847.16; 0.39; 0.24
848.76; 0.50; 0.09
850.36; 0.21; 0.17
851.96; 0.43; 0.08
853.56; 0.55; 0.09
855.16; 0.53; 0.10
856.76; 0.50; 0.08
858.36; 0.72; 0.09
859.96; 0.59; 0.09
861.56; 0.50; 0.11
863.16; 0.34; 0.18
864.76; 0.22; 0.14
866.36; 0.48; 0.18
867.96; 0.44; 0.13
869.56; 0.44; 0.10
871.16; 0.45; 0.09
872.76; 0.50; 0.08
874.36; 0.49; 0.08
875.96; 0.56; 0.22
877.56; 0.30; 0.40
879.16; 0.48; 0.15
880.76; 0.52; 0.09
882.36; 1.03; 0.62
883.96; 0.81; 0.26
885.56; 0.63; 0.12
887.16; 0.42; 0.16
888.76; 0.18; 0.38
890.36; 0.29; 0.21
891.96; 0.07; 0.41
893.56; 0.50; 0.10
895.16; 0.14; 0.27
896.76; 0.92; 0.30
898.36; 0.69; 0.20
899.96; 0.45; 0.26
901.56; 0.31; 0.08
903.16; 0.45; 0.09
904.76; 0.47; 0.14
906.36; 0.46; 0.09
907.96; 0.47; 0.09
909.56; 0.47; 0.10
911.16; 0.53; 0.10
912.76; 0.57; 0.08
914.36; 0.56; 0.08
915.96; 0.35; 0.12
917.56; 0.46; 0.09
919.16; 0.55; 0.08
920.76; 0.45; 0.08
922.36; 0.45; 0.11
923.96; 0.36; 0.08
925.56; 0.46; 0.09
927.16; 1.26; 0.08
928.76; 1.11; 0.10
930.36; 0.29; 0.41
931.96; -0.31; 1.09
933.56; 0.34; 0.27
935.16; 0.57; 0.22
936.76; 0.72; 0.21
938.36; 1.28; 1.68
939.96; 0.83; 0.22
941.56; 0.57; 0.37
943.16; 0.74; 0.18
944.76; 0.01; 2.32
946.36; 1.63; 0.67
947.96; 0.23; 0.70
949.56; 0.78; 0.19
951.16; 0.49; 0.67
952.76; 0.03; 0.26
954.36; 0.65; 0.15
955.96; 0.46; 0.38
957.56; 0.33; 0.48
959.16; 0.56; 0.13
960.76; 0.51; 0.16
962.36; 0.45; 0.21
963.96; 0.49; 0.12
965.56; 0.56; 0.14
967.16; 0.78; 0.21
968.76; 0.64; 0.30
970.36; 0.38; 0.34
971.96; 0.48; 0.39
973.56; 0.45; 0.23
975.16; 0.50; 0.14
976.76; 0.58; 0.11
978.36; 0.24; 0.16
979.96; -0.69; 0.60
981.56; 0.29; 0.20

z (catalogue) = 1.488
